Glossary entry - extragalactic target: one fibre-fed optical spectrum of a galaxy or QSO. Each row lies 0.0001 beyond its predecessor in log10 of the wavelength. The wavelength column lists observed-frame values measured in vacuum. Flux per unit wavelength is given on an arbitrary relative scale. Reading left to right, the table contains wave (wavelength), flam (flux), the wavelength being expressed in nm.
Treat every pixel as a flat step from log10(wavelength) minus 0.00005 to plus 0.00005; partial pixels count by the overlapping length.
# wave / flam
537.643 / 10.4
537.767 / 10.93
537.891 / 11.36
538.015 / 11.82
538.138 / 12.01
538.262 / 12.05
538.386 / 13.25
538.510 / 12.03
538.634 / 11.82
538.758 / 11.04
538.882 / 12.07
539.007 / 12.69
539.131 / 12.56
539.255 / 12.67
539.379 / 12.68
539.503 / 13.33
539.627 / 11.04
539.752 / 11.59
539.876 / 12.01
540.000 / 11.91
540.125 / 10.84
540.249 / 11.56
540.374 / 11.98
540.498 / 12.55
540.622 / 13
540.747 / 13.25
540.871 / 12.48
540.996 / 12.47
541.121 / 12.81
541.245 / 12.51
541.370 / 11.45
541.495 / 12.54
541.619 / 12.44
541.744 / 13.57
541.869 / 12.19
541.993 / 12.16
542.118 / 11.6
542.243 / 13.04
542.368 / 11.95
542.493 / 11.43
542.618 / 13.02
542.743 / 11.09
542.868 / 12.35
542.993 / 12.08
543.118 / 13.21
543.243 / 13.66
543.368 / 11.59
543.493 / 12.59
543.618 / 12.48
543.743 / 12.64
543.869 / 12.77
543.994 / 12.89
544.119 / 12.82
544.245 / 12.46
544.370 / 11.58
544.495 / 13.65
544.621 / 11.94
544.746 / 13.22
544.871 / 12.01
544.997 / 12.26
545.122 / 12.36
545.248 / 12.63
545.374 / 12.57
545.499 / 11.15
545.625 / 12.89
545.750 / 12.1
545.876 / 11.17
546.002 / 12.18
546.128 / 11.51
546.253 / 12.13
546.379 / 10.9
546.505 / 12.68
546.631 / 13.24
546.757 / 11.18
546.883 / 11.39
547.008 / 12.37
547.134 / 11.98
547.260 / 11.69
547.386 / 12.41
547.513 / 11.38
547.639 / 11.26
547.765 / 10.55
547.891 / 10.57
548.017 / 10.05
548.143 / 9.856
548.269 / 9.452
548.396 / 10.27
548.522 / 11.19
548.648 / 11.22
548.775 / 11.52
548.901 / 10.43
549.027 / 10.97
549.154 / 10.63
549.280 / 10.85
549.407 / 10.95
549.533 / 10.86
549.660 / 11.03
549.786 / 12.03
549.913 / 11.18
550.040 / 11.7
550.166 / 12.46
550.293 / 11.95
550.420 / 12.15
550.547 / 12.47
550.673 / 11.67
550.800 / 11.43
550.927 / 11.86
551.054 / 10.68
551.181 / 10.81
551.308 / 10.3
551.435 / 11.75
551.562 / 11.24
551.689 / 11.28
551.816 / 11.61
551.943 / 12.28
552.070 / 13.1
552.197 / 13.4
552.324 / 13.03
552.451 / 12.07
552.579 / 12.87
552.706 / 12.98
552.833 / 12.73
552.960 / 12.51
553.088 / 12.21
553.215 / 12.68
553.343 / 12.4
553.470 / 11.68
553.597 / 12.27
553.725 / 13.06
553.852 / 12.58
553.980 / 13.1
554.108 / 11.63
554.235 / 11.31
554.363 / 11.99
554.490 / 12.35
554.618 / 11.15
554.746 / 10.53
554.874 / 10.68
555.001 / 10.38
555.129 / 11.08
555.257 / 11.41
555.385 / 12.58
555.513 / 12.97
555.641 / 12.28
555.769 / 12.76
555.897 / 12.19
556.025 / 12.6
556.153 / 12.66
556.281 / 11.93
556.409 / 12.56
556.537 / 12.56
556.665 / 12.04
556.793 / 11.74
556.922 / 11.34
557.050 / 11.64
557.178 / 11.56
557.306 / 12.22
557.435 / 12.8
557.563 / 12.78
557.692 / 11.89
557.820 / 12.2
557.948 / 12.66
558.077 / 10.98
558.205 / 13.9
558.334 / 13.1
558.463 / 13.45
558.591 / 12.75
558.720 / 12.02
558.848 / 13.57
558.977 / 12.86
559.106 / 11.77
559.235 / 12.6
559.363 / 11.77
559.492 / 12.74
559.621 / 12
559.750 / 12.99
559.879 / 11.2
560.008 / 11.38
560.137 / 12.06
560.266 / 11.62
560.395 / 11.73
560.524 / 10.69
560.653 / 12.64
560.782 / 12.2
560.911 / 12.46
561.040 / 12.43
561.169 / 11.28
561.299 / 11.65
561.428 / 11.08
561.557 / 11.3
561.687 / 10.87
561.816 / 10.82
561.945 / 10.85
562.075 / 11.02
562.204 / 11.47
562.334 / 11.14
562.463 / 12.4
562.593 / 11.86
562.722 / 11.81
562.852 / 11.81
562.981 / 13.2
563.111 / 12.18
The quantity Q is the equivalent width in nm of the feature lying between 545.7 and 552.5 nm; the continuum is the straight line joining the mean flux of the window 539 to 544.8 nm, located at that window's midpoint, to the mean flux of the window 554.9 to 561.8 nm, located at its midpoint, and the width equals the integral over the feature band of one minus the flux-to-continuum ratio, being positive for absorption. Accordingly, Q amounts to 0.43 nm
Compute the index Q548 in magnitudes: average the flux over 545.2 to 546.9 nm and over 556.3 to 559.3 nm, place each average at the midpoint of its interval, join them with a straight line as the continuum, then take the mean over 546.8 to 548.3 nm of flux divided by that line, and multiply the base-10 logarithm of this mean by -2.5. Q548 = 0.086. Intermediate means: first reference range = 12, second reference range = 12.4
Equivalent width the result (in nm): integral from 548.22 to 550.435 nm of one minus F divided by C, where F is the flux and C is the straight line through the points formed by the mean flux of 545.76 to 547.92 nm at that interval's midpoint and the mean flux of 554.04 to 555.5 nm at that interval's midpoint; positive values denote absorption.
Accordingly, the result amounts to 0.09 nm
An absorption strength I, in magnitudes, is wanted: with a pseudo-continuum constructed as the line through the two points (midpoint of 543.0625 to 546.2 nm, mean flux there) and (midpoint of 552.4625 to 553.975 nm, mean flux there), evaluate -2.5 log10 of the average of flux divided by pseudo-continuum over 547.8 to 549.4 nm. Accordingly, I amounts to 0.18 mag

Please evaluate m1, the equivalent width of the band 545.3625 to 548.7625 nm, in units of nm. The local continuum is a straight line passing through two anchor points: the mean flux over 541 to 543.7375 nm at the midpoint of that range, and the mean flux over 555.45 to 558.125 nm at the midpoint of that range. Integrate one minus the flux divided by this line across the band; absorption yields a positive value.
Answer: 0.24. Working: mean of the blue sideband 12.4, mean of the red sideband 12.2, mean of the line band 11.4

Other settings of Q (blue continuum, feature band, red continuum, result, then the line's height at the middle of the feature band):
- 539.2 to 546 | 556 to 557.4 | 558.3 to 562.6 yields -0.01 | 12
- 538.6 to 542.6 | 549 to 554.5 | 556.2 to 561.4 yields 0.13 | 12.2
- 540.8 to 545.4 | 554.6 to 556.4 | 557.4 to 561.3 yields 0.07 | 12.3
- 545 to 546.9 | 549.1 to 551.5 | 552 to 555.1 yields 0.14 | 12.1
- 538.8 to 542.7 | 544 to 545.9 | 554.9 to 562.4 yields -0.02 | 12.2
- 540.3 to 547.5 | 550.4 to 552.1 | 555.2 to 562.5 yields 0.09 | 12.2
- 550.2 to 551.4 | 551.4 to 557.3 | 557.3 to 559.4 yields -0.05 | 12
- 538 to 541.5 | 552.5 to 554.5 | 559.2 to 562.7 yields -0.09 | 11.9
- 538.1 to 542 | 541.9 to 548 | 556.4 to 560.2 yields 0.08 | 12.3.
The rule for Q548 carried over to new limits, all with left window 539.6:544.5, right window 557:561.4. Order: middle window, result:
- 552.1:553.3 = -0.04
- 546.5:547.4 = 0.02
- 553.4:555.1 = 0.05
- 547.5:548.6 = 0.17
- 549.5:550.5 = 0.05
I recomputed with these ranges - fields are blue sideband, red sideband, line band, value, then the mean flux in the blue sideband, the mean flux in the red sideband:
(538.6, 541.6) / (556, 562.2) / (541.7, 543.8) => -0.017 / 12.2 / 12.1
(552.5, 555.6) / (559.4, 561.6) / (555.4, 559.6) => -0.041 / 12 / 11.9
